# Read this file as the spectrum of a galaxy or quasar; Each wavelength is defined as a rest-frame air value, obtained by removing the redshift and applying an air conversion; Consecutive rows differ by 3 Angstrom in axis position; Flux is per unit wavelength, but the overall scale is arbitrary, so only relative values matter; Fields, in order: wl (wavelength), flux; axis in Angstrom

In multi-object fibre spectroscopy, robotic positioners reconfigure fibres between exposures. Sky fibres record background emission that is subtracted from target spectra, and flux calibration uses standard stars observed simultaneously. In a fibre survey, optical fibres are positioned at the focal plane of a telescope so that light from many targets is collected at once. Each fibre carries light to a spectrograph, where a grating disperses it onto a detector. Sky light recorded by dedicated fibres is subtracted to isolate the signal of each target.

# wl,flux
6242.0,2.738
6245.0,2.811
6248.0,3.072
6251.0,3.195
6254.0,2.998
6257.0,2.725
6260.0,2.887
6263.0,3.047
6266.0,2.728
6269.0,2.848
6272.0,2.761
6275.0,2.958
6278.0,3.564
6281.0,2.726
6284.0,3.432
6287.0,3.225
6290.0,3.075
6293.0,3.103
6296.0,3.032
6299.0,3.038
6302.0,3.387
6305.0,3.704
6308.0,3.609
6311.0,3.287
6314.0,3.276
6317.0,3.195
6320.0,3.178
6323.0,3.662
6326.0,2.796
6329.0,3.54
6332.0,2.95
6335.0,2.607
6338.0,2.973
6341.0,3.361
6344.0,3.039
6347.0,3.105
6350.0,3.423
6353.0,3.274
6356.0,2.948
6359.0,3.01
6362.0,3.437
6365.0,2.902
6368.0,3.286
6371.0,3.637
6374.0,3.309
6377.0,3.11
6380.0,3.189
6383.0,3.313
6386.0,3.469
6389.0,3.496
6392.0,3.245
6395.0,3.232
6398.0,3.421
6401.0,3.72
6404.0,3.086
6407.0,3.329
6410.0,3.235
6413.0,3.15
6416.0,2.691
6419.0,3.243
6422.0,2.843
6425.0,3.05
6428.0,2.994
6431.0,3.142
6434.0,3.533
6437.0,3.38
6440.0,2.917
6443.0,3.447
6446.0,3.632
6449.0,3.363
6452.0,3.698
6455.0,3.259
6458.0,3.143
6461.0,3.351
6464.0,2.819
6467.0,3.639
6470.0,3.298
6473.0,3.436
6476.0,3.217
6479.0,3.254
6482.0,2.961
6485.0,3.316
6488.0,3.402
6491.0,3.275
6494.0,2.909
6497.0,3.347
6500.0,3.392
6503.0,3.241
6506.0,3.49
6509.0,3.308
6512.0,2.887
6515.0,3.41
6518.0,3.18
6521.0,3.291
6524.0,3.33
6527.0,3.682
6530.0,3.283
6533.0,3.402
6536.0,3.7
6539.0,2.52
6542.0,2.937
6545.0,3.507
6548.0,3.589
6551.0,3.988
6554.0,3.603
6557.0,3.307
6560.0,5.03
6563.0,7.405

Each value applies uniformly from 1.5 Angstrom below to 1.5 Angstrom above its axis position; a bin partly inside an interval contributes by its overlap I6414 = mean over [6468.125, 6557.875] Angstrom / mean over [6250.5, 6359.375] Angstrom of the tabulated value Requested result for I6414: 1.06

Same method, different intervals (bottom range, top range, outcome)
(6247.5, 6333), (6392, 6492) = 1.04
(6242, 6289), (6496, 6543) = 1.10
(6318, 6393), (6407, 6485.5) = 1.01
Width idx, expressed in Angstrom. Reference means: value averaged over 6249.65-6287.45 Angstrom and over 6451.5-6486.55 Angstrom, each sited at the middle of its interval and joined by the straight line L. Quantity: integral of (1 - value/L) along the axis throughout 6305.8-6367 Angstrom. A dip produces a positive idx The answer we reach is -1.87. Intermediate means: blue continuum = 3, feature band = 3.19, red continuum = 3.27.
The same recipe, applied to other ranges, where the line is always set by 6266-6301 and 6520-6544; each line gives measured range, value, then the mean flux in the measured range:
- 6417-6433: 0.62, 3.06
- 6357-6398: -1.84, 3.28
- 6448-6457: -0.63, 3.43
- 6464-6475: -0.48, 3.36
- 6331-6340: 0.69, 2.87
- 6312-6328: -0.74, 3.23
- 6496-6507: -0.39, 3.36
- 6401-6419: 0.03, 3.16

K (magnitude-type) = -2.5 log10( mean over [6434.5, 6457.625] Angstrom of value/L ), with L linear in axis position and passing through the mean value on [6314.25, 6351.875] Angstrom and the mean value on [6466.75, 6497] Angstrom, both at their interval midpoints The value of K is -0.05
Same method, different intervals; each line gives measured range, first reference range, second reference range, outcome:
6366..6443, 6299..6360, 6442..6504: 0.01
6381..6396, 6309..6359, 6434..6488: -0.04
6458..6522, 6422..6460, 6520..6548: 0.01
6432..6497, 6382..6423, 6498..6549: -0.01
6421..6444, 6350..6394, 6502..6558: 0.04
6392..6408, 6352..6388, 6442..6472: -0.02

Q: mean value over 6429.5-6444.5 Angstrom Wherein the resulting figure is 3.28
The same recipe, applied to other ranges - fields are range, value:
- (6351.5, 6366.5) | 3.11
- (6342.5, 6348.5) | 3.07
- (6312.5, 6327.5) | 3.22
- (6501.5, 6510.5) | 3.35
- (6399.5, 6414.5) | 3.3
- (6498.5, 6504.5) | 3.32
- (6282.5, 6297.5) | 3.17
